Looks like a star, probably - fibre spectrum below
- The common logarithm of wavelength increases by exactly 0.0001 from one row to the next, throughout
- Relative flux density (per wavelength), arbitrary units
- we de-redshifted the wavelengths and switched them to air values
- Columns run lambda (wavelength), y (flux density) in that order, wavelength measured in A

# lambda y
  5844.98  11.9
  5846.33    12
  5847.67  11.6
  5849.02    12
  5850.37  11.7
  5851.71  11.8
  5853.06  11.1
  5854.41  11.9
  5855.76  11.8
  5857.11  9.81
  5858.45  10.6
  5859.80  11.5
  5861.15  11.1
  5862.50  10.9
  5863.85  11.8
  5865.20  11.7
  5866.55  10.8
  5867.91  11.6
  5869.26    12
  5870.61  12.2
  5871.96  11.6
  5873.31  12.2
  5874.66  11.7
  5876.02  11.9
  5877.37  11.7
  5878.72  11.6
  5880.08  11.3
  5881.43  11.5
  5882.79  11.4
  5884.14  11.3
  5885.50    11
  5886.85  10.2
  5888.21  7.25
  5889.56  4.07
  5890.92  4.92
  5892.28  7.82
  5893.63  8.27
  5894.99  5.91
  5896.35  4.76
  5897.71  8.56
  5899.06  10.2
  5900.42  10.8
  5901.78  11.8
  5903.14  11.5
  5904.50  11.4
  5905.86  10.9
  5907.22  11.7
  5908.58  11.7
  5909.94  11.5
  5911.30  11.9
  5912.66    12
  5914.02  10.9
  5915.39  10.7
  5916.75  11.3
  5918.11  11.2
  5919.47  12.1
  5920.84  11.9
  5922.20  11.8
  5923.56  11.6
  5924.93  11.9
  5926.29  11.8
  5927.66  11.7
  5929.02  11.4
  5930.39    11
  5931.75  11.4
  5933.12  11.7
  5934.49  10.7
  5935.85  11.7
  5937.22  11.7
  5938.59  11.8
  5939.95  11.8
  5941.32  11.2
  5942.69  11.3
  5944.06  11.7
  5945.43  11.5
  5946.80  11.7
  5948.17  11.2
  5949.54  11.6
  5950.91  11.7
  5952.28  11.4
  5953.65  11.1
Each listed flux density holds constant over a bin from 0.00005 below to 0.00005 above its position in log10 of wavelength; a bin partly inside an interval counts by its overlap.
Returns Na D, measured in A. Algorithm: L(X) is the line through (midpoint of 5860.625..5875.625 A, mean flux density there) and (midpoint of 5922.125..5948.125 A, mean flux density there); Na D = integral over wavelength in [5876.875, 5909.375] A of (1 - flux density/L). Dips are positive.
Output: 5.4 A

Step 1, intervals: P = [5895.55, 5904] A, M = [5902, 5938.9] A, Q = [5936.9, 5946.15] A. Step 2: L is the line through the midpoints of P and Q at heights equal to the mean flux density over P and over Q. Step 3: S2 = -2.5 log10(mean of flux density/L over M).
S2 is -0.096 mag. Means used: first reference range 9.59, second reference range 11.6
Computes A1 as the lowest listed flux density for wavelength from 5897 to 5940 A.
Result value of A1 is 8.56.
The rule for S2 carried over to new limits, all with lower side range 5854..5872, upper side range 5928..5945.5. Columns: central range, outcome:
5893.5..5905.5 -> 0.218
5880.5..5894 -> 0.276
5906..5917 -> -0.001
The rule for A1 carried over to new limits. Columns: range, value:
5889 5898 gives 4.07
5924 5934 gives 11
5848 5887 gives 9.81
